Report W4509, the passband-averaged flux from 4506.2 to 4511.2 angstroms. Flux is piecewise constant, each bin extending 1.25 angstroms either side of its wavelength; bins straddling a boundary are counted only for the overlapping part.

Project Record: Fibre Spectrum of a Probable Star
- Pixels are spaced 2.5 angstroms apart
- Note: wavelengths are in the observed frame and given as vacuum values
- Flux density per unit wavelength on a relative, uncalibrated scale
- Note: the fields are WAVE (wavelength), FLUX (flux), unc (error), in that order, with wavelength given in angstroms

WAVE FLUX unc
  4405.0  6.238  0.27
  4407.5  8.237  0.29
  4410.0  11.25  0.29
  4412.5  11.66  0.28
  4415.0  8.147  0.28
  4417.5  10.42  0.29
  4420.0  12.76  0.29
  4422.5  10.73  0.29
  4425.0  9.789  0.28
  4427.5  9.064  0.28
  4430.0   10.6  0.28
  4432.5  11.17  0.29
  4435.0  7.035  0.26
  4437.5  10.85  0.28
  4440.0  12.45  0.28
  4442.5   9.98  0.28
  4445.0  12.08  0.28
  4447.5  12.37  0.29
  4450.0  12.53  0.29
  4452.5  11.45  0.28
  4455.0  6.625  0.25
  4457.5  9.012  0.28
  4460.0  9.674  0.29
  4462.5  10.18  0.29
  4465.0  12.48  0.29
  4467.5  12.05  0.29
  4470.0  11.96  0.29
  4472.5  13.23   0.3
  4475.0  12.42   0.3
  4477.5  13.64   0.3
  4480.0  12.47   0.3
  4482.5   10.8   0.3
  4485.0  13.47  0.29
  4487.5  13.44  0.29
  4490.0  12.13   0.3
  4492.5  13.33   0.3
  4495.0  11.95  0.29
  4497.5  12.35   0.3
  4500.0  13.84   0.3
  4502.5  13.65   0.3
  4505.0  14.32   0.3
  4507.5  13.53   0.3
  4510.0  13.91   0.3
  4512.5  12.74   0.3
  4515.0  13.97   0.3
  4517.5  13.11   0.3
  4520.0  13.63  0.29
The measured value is 13.7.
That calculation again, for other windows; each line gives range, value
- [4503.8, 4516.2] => 13.7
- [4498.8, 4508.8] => 13.8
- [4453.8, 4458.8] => 7.85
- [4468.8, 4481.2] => 12.7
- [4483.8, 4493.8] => 13.1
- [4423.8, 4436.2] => 9.54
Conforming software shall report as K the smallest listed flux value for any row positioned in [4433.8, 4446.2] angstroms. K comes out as 7.035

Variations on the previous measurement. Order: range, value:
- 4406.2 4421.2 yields 8.147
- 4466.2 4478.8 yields 11.96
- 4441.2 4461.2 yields 6.625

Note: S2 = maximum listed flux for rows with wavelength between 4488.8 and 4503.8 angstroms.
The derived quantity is 13.84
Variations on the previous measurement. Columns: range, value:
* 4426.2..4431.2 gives 10.6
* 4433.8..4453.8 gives 12.53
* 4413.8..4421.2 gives 12.76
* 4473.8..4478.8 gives 13.64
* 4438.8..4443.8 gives 12.45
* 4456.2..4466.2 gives 12.48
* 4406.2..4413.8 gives 11.66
